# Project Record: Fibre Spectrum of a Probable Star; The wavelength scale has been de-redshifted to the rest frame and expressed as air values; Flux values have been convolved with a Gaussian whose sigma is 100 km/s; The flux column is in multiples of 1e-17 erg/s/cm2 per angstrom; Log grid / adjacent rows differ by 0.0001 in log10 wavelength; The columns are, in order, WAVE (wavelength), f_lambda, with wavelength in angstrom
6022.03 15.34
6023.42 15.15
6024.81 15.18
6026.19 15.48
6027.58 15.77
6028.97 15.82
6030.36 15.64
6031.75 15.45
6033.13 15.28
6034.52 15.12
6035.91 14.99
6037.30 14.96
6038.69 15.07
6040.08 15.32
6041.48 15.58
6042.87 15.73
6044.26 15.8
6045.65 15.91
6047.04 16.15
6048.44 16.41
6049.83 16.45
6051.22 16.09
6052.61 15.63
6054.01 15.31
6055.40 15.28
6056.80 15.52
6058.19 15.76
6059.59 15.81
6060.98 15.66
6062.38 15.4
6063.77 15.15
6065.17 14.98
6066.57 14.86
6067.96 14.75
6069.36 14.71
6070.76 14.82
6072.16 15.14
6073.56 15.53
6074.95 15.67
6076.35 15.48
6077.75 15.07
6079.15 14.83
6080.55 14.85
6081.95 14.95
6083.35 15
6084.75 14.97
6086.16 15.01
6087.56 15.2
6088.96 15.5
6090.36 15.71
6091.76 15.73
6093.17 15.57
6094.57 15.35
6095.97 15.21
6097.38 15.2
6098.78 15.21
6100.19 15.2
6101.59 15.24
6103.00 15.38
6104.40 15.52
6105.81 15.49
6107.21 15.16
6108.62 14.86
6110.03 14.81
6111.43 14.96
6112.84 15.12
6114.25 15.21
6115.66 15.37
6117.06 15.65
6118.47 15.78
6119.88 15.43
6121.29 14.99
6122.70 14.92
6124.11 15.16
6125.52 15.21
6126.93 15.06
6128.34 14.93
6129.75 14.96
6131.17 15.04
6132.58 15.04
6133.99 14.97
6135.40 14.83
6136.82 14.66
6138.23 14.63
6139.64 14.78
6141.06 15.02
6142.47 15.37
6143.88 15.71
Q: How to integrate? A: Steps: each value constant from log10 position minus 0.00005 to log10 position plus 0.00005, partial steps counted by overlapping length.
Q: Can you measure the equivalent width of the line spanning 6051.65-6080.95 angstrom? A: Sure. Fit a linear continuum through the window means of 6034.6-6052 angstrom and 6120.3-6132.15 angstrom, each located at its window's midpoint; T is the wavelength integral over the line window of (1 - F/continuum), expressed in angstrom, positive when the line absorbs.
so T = 0.5 angstrom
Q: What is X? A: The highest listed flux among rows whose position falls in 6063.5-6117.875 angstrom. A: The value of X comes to 15.73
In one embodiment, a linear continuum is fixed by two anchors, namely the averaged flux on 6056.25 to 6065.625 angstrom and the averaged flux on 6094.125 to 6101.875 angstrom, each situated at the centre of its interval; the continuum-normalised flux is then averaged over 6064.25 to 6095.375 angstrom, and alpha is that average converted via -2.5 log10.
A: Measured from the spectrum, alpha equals 0.013 mag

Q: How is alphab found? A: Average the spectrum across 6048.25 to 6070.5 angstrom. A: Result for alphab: 15.5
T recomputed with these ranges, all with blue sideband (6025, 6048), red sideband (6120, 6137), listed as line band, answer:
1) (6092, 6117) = -0.2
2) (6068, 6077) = 0.1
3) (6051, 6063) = -0.2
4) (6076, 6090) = 0.1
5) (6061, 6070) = 0.2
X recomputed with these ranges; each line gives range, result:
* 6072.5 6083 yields 15.67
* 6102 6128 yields 15.78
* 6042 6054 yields 16.45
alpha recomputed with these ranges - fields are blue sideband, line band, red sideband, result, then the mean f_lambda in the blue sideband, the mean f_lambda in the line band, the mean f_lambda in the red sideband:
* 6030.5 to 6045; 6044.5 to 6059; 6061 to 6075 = -0.04 mag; 15.3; 15.8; 15.1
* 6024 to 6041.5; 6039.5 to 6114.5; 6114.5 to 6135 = -0.01 mag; 15.3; 15.4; 15.2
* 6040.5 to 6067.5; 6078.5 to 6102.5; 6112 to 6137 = 0.01 mag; 15.6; 15.2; 15.1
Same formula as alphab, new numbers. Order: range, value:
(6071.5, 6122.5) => 15.3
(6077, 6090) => 15.1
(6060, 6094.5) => 15.2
